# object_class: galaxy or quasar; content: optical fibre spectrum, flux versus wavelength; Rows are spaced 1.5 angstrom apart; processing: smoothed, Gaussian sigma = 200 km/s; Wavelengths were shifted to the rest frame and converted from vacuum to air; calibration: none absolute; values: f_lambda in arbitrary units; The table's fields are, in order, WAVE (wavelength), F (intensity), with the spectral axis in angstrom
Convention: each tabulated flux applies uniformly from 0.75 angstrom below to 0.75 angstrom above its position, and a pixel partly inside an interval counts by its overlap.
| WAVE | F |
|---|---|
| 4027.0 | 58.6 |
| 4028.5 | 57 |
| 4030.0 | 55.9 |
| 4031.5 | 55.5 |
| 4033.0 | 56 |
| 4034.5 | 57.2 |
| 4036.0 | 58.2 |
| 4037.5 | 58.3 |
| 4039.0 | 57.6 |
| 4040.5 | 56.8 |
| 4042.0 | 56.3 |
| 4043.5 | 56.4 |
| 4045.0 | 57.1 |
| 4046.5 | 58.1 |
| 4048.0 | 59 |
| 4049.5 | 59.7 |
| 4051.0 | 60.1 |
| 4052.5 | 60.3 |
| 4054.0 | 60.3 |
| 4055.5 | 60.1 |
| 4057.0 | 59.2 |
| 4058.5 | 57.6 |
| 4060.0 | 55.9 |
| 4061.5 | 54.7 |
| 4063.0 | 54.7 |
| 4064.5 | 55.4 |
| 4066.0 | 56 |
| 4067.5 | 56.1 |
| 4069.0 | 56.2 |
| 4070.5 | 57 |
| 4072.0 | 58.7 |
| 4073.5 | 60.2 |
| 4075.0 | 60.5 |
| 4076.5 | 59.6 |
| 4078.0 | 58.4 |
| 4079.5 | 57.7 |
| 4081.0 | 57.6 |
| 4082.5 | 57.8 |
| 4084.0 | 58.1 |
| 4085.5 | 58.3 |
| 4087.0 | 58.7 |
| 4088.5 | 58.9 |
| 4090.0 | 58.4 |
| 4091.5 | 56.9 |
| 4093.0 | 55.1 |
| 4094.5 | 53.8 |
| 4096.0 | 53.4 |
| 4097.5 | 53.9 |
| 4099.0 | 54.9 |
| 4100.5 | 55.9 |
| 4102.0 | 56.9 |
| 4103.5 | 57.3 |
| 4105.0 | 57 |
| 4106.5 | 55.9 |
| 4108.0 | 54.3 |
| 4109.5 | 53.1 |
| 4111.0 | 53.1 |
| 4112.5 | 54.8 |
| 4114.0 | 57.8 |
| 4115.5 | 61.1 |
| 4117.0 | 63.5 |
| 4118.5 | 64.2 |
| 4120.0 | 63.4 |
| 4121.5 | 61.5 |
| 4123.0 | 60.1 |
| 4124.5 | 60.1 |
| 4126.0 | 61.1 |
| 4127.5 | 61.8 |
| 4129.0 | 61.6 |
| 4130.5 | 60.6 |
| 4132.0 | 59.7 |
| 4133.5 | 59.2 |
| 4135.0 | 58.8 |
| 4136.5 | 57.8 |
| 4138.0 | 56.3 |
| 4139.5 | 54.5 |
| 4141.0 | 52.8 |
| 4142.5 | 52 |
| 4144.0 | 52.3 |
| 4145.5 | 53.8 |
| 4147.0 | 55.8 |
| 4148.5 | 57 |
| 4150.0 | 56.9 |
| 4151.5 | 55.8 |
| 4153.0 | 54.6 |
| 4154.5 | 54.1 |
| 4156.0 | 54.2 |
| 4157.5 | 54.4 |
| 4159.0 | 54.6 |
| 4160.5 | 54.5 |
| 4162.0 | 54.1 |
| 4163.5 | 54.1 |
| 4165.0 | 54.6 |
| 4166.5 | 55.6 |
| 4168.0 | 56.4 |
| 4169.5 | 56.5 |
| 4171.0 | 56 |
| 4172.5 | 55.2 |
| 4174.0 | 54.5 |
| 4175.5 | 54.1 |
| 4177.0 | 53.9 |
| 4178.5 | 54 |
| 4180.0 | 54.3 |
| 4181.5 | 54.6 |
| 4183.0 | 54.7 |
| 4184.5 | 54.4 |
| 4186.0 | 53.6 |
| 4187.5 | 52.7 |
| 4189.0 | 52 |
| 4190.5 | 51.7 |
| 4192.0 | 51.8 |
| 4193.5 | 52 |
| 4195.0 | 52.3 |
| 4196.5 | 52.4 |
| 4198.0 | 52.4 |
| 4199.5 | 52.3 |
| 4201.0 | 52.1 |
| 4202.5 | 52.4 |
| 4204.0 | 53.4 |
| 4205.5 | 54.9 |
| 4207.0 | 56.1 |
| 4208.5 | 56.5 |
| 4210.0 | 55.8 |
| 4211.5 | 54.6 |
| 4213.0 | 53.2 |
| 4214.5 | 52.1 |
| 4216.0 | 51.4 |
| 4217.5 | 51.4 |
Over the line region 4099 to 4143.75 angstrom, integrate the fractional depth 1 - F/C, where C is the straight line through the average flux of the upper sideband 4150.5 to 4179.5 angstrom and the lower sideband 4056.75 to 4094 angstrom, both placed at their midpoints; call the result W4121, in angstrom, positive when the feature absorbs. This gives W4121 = -1.5 angstrom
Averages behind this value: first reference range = 57.5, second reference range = 54.8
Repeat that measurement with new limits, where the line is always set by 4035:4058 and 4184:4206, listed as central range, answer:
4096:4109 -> 0.2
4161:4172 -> -0.3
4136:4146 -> 0.1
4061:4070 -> 0.3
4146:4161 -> -0.2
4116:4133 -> -1.9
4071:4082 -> -0.3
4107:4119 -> -0.4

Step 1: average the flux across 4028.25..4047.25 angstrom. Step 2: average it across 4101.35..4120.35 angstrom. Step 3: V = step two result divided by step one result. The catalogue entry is 1.01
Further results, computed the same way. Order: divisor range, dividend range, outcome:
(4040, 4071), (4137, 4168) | 0.95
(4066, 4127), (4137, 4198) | 0.94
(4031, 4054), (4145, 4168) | 0.95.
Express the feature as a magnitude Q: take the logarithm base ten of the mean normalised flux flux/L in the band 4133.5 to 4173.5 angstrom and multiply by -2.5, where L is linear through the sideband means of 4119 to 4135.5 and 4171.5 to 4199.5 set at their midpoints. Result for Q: 0.04 mag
